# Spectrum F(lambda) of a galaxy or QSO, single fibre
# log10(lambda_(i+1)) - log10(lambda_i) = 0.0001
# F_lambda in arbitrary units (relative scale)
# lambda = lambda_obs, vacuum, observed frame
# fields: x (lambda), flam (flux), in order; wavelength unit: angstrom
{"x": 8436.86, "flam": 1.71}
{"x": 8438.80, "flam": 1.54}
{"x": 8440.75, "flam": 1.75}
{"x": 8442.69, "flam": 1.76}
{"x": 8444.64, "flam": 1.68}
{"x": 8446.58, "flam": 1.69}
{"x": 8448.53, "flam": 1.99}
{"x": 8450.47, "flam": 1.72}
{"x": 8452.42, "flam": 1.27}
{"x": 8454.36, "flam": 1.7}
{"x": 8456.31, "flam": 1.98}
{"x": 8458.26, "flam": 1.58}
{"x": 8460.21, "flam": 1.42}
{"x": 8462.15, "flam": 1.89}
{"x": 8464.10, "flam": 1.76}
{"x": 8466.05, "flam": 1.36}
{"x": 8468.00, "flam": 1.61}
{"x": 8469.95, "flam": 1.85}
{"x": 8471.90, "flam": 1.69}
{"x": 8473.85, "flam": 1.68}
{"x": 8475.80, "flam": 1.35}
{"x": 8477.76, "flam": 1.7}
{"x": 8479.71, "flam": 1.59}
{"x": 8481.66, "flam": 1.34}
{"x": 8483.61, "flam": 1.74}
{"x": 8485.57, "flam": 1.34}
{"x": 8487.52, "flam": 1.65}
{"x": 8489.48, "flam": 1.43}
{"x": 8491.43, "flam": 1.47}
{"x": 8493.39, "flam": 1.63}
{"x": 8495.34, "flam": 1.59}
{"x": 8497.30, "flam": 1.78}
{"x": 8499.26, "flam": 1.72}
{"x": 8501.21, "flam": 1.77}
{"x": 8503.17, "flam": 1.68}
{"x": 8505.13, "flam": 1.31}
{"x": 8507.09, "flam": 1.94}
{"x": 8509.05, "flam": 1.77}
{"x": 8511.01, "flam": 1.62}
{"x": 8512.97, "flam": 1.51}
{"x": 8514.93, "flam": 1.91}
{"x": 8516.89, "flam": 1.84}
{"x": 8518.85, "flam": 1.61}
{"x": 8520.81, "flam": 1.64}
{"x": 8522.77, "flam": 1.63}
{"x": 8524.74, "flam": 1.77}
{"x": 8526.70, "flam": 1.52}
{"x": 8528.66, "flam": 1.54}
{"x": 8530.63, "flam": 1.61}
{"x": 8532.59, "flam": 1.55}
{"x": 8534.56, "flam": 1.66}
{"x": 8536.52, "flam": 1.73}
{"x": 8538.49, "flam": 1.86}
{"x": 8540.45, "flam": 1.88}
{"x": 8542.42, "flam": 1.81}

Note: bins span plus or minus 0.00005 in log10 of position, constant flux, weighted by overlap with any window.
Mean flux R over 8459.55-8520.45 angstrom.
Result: 1.63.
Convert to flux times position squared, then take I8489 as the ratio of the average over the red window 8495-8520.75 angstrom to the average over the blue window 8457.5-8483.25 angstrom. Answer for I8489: 1.1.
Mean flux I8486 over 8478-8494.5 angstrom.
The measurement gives 1.53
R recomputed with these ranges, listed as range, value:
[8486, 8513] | 1.63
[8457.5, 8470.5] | 1.63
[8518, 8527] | 1.64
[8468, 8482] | 1.61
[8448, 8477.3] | 1.65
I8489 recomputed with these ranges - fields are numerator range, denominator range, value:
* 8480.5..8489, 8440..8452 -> 0.88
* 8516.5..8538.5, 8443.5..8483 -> 1.02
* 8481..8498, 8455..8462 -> 0.93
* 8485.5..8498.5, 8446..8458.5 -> 0.93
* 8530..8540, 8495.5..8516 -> 1.01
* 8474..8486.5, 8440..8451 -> 0.87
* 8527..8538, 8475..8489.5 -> 1.08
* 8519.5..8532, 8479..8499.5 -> 1.04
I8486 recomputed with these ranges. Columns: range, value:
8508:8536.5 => 1.66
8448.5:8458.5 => 1.69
